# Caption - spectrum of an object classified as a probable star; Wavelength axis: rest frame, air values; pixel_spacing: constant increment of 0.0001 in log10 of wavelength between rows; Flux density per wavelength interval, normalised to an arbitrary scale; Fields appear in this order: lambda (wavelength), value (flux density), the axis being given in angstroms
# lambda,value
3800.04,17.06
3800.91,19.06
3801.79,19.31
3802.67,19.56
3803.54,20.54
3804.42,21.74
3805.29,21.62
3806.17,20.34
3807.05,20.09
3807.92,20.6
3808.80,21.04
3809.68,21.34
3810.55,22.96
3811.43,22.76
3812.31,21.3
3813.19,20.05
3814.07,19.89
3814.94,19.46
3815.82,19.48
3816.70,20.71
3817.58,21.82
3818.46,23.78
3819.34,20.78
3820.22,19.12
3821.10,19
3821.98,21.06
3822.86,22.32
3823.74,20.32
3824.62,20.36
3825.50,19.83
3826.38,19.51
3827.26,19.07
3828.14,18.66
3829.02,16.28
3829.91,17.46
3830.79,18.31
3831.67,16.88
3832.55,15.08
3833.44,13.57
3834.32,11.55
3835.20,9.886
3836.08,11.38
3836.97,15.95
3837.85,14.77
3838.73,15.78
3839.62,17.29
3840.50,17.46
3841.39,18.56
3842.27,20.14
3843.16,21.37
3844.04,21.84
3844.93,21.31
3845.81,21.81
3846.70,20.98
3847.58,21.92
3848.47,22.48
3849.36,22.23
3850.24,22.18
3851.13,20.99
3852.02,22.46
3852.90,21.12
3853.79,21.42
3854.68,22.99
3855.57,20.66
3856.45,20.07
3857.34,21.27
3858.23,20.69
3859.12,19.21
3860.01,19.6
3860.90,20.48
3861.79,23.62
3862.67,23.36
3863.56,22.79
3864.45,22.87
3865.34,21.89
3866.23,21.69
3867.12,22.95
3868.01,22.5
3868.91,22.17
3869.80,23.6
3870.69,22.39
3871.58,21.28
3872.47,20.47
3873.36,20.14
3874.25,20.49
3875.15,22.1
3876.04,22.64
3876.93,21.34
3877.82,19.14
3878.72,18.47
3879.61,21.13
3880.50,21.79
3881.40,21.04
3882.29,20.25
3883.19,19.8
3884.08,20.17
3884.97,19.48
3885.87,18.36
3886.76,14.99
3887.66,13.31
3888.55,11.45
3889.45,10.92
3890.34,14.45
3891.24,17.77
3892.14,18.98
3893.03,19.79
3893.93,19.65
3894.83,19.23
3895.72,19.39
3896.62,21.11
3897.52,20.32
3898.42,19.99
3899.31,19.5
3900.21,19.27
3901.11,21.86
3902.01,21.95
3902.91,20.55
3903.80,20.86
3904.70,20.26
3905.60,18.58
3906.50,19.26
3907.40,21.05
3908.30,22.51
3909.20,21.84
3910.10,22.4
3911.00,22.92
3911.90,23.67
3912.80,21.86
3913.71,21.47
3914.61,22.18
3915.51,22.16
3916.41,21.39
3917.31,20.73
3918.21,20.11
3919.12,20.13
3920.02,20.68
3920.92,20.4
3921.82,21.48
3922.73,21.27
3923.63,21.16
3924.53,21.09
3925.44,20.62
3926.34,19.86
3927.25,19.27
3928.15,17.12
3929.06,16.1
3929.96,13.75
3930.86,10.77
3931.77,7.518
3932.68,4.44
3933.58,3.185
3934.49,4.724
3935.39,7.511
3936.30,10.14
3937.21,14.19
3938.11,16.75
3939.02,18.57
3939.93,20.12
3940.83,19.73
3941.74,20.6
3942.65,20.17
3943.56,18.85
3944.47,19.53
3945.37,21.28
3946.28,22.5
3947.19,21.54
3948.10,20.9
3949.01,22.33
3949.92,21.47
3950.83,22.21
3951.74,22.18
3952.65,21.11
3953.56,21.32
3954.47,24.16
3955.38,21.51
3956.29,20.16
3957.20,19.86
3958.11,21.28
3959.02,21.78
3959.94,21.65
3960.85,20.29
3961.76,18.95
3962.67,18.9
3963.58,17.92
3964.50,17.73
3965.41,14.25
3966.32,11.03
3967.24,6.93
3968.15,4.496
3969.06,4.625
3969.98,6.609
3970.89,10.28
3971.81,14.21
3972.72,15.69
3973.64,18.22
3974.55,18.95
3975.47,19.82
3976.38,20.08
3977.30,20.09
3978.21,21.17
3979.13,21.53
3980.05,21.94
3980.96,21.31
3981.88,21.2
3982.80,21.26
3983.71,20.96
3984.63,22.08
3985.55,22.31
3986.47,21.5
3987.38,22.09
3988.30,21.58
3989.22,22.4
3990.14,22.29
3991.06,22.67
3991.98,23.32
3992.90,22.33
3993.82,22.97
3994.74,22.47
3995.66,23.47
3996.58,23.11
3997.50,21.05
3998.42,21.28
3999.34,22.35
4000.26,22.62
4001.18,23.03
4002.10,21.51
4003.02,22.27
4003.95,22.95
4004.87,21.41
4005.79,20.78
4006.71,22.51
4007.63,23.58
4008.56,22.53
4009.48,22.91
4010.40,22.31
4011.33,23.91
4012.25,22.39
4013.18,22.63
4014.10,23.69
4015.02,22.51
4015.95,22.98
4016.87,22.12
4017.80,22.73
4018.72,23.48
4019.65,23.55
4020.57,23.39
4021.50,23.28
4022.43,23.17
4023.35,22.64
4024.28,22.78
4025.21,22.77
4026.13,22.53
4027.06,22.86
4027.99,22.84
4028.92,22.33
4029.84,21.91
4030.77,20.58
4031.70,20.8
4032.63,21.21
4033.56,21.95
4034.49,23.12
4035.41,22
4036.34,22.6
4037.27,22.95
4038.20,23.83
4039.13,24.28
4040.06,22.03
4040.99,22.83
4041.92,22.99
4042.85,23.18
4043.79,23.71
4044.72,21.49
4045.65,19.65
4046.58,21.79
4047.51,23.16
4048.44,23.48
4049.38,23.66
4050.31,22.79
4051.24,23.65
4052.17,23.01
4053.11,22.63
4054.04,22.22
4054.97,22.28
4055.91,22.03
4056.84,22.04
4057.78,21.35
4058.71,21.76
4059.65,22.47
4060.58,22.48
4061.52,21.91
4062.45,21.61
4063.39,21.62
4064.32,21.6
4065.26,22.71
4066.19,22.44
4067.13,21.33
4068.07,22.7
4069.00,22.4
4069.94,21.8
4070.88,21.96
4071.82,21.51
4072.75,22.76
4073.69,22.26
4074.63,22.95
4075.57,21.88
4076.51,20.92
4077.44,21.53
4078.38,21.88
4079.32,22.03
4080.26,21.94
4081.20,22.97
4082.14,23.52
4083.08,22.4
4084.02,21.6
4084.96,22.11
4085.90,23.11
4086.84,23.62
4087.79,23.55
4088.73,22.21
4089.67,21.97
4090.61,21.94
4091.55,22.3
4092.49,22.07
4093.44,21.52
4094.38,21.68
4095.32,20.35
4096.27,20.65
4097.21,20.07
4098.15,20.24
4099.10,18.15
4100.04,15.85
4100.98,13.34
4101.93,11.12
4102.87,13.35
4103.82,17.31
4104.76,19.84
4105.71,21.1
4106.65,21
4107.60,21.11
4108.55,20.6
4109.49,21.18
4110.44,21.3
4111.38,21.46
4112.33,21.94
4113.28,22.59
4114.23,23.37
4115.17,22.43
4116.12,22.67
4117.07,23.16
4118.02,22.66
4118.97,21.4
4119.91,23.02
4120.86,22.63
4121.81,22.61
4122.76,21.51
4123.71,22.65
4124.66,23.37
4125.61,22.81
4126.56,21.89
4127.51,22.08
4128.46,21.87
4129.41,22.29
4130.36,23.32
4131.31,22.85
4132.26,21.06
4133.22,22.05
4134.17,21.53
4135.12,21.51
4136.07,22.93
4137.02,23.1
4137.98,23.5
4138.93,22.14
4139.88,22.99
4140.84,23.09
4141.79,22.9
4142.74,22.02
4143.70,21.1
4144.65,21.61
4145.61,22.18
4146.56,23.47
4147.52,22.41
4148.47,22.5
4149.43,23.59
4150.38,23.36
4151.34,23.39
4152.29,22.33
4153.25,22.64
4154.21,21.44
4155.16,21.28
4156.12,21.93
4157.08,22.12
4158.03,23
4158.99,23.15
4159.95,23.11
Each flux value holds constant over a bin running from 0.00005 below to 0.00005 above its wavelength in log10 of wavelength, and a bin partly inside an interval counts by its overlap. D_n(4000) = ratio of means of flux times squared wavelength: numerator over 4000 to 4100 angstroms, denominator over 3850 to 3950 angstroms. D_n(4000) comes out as 1.24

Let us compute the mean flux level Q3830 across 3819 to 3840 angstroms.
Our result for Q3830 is 17.2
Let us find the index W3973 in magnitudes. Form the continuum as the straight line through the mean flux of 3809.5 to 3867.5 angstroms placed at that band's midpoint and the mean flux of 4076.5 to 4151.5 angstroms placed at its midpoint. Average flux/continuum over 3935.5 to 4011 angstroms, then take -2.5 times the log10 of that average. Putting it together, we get 0.053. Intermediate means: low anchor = 19.8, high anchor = 21.6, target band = 19.7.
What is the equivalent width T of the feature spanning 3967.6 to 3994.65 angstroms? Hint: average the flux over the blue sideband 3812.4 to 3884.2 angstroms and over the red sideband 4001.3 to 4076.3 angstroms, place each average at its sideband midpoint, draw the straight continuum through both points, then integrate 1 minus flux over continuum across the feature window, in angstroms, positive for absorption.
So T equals 3.5 angstroms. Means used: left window 20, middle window 18.9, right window 22.5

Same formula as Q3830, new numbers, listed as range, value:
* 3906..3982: 18.2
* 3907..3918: 22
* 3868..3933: 19.5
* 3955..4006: 19.4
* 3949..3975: 17.2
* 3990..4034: 22.5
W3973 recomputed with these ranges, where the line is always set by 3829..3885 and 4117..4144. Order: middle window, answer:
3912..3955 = 0.13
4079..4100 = 0.02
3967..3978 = 0.47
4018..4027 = -0.08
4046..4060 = -0.04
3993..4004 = -0.06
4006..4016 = -0.07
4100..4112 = 0.20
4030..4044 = -0.04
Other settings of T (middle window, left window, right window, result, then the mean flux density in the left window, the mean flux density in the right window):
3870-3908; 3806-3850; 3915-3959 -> -1.47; 19.2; 18.3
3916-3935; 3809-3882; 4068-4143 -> 3.83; 20.1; 21.6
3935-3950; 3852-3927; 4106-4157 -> 1.66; 20.5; 22.3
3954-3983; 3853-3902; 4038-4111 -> 4.71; 20.1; 21.5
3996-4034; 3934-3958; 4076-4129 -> -4.76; 19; 21.2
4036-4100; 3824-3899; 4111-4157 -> -1.27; 19.5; 22.4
